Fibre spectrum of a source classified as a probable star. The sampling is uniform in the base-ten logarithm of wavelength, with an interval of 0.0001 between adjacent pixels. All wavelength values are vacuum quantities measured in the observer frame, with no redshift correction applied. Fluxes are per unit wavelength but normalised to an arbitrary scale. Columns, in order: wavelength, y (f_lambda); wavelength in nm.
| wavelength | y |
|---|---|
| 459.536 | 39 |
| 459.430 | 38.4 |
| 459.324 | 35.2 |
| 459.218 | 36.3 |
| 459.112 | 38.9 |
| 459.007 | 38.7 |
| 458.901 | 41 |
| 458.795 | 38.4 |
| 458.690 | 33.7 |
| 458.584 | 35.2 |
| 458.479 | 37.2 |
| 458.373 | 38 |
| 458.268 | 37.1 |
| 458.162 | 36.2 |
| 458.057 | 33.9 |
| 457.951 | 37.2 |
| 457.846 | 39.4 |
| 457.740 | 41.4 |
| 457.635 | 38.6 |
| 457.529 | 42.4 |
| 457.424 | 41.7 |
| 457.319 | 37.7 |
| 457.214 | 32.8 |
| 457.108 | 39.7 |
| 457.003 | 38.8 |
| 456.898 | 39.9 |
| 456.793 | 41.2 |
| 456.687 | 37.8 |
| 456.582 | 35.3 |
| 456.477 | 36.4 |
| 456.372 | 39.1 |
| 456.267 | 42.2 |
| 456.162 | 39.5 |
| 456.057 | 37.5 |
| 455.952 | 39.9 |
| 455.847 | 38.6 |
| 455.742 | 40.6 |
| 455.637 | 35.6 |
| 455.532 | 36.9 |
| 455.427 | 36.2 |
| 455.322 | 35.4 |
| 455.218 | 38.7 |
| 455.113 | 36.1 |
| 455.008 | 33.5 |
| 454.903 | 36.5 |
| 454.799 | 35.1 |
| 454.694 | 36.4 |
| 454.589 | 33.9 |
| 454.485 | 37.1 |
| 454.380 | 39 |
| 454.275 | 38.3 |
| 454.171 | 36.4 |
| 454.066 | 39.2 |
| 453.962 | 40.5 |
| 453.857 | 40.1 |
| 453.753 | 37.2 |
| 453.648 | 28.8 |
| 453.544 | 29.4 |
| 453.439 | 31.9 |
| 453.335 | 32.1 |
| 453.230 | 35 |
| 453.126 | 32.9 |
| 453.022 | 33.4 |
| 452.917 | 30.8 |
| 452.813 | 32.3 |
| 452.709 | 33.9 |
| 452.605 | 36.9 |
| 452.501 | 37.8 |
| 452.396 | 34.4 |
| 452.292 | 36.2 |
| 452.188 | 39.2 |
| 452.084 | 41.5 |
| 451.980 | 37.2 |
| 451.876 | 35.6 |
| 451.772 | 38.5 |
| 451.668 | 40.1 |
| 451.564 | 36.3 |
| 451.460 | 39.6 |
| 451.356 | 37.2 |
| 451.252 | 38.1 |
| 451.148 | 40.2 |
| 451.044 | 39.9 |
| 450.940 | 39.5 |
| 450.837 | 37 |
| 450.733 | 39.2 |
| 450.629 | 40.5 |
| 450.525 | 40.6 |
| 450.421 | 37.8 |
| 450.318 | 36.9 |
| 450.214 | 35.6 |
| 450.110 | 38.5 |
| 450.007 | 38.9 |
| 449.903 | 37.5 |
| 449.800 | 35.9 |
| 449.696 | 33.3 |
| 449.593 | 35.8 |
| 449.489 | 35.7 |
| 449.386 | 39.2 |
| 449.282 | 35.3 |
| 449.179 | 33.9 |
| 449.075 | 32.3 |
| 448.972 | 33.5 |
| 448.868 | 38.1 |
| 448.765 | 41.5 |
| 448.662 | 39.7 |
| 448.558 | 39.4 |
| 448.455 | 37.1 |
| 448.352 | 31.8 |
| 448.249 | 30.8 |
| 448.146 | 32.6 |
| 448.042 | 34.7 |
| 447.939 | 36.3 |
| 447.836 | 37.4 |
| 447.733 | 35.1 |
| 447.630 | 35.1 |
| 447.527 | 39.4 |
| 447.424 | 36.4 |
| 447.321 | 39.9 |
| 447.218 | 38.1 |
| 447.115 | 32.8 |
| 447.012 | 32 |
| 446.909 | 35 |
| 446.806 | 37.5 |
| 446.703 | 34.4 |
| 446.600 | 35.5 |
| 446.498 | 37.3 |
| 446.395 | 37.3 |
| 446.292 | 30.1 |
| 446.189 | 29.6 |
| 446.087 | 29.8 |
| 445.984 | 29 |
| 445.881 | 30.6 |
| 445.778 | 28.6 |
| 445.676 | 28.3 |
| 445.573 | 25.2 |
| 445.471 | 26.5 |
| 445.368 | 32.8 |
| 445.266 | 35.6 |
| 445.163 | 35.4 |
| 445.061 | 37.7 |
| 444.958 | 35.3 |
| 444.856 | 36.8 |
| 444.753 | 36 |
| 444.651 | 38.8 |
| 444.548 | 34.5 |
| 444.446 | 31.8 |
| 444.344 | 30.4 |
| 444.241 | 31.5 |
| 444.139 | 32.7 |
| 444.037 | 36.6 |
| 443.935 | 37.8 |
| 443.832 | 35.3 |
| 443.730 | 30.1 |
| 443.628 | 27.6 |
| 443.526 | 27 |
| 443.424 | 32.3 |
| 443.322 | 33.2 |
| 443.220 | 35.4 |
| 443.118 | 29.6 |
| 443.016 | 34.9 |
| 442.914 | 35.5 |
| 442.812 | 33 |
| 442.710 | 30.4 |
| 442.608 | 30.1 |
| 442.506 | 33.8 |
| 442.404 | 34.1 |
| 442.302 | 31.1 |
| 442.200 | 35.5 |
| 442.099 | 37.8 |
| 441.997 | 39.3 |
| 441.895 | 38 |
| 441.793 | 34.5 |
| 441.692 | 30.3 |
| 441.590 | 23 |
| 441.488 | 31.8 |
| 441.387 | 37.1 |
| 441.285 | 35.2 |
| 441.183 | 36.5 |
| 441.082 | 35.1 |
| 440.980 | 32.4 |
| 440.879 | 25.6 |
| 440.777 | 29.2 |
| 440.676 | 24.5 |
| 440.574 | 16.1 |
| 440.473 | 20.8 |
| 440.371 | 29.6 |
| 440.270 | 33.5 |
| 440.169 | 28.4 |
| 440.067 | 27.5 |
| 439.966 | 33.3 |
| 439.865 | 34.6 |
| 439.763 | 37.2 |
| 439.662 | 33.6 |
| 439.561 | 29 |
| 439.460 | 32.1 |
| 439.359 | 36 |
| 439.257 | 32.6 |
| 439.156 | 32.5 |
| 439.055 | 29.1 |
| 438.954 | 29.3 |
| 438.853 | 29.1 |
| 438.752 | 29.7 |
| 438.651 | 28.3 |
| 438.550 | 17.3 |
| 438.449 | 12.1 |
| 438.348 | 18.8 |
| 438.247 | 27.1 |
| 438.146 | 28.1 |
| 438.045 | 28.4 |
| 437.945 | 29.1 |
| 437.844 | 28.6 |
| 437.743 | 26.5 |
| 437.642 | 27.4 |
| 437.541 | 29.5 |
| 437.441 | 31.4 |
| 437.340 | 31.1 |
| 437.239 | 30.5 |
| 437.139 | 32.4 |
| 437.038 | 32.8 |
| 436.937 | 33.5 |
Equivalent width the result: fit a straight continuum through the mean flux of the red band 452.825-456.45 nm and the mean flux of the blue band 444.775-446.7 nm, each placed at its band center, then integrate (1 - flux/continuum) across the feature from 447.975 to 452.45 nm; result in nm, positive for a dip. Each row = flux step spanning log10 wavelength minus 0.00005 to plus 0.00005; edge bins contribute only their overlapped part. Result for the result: -0.36 nm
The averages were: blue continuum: 32.4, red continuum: 36.2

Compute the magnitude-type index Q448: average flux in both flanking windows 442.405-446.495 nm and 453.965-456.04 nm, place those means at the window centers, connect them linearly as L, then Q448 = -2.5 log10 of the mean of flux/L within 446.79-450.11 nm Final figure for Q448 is -0.05 mag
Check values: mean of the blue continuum 32.6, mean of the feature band 36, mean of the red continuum 37.1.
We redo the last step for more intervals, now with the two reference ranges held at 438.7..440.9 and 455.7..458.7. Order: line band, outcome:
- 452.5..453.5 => 0.09 mag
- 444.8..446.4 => 0.03 mag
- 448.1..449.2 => -0.05 mag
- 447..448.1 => -0.08 mag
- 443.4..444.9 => -0.05 mag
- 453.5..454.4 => 0.01 mag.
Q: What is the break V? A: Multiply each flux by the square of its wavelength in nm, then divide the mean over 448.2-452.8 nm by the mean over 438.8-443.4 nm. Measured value 1.22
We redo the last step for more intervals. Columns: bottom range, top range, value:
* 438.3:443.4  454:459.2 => 1.32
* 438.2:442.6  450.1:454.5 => 1.28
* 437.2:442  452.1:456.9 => 1.32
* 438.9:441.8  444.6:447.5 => 1.13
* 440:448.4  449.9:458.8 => 1.19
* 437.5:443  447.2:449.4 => 1.24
